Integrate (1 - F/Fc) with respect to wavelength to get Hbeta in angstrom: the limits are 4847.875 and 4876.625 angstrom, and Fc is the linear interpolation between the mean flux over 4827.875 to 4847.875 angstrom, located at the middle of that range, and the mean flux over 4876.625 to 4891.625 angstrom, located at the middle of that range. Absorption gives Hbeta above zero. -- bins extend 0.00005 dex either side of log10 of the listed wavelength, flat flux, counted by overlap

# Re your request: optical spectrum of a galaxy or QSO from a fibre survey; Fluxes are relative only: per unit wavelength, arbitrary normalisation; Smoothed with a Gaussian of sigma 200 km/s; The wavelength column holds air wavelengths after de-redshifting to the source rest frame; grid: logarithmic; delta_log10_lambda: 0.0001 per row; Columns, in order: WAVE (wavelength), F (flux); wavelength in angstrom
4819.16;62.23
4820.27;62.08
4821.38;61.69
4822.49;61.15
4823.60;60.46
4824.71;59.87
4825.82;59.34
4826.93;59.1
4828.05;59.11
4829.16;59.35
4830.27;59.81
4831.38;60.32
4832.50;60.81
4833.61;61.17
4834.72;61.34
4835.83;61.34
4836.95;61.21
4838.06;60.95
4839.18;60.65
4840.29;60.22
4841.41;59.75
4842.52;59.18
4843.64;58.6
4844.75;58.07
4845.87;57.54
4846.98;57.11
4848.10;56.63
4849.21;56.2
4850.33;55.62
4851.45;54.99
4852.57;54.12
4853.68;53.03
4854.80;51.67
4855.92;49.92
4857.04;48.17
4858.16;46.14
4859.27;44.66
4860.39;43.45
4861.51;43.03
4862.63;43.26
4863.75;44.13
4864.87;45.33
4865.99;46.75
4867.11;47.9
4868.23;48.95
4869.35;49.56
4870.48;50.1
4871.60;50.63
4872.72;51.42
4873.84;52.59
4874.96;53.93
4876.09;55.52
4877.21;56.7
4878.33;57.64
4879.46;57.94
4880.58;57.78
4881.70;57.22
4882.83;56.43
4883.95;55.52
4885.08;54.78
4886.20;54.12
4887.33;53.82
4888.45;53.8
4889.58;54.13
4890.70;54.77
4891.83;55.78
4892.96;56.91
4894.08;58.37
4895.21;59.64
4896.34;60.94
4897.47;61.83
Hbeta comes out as 3.90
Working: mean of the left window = 59.8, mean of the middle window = 49.8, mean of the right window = 55.8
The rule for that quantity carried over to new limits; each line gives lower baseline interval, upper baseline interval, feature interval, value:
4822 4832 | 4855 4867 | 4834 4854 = -2.1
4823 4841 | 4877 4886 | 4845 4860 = 1.5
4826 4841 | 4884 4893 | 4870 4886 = 0.2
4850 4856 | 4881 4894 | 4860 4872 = 1.7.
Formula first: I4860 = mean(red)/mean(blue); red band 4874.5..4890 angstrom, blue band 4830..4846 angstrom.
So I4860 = 0.93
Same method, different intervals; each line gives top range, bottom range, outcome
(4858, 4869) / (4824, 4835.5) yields 0.76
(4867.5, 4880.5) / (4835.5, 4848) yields 0.90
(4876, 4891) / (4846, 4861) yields 1.08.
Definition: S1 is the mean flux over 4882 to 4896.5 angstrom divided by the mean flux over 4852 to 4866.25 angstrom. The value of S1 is 1.2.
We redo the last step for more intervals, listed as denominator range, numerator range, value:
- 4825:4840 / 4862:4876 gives 0.81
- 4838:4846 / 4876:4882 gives 0.97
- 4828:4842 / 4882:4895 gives 0.92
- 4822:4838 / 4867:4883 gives 0.89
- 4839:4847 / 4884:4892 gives 0.92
